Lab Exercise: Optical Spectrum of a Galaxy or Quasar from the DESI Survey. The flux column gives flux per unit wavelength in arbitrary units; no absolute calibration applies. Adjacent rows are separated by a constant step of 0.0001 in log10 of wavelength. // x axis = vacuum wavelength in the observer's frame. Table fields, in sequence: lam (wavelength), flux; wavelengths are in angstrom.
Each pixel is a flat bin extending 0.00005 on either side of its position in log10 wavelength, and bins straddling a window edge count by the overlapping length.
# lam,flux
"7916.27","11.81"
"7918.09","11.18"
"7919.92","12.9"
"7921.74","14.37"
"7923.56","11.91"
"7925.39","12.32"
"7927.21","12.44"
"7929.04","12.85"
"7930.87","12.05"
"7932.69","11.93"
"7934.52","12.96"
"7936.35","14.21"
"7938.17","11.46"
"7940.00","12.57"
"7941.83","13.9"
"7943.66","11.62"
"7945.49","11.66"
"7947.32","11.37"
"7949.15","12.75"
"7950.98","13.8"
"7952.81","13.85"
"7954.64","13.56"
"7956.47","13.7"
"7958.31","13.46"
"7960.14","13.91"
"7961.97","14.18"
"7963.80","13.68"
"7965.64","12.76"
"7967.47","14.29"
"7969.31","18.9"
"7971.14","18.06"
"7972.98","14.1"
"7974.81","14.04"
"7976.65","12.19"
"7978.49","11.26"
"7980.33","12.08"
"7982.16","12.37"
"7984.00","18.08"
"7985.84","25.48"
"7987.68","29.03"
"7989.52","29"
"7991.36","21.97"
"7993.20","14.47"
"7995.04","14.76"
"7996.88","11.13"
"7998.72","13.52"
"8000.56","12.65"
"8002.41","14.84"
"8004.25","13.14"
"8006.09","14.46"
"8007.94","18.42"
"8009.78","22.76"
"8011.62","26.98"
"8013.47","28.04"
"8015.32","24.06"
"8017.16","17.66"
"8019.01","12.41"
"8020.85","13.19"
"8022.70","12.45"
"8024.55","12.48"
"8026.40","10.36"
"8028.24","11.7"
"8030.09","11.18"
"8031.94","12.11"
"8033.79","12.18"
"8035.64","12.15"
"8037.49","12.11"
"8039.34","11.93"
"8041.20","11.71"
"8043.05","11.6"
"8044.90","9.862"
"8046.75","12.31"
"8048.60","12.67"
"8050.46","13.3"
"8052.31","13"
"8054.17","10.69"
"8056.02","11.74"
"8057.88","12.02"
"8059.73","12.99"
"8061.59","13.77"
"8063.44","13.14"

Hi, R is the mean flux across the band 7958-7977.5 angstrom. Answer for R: 14.6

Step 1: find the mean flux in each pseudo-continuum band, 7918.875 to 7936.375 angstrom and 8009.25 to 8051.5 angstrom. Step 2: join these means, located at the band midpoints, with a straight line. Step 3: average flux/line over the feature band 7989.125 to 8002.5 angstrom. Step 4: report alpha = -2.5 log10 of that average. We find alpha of -0.165 mag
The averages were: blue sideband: 12.7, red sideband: 14.5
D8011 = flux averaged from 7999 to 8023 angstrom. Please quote 17.8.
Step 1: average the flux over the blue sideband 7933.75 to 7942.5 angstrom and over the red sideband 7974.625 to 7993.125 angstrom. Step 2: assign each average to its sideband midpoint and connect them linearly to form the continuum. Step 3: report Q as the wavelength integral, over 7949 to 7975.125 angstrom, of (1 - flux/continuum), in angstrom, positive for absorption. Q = 2.5 angstrom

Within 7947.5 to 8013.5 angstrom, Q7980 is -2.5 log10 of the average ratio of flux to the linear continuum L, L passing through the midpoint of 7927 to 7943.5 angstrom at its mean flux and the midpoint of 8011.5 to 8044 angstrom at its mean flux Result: -0.20 mag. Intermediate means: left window 12.7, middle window 16.2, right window 14.4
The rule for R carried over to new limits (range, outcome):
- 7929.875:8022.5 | 15.6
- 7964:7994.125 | 17.3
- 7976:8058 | 15.2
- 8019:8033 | 12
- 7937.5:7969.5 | 13.3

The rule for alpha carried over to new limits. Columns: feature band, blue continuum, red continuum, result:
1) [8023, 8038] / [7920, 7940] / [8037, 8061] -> 0.03 mag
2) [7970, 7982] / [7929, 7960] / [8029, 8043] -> -0.09 mag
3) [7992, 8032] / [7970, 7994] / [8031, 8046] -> -0.08 mag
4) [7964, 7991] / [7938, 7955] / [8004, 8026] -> -0.14 mag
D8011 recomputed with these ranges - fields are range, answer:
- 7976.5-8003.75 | 16.9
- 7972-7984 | 13.1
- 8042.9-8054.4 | 12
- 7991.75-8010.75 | 15.2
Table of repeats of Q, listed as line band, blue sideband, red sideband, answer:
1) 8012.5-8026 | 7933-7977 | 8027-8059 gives -5.0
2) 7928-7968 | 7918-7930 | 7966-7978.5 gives 2.1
